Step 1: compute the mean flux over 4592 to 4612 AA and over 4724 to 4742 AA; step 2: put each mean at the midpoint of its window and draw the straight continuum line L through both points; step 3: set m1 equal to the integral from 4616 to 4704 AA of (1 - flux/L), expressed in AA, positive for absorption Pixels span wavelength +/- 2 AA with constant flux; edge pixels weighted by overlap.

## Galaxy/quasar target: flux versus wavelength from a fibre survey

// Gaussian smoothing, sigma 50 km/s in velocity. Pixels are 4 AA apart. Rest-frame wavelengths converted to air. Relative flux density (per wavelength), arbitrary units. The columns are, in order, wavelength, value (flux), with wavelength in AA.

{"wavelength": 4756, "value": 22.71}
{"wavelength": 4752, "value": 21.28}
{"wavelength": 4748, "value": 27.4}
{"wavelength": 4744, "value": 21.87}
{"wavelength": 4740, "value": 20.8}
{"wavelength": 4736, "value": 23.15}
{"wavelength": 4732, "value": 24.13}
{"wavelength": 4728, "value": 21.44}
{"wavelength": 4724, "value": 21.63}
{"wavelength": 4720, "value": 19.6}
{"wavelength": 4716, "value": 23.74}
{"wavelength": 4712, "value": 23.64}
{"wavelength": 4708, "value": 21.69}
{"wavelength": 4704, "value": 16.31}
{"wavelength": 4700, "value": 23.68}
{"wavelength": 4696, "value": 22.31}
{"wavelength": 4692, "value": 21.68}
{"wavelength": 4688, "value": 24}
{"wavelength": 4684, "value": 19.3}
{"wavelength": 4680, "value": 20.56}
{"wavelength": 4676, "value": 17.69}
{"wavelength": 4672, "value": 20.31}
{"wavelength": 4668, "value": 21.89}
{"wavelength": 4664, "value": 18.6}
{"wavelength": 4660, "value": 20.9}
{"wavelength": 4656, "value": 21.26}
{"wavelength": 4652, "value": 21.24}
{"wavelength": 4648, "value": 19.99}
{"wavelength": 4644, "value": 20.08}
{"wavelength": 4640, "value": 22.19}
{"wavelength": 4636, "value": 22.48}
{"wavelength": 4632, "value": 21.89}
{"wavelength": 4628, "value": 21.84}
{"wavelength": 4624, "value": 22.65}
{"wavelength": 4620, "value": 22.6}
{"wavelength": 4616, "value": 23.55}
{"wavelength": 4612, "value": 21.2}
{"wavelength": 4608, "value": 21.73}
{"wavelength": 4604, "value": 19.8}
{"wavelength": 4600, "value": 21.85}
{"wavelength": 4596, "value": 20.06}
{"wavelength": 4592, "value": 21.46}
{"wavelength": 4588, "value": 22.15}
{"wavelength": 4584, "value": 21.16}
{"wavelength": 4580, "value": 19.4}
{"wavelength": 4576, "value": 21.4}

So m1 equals 1.3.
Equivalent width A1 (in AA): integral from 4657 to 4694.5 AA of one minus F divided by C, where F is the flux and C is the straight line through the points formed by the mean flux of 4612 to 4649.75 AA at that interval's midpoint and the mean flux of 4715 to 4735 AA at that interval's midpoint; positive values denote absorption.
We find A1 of 2.4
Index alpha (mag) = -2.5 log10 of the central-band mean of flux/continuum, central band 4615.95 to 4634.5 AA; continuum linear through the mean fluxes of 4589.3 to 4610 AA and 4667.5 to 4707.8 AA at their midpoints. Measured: -0.07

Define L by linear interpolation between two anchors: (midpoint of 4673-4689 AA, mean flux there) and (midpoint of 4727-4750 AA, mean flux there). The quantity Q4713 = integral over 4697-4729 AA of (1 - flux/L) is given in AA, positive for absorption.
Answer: 0.5 AA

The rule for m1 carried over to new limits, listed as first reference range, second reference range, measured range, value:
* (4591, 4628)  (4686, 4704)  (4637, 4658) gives 0.8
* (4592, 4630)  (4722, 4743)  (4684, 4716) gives 0.3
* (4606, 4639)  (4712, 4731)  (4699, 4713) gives 0.6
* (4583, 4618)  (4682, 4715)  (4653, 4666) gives 0.7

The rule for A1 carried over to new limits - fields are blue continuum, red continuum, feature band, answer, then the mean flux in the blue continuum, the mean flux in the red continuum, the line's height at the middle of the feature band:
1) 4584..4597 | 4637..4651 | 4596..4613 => 0.1 AA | 21.3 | 20.9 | 21.2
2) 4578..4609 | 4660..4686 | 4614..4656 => -3.0 AA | 20.9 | 19.8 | 20.3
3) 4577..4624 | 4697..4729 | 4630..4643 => -0.4 AA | 21.4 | 21.5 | 21.4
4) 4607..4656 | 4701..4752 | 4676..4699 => 0.7 AA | 21.8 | 22.1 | 22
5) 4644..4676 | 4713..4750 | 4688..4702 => -0.8 AA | 20.4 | 22.7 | 21.5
